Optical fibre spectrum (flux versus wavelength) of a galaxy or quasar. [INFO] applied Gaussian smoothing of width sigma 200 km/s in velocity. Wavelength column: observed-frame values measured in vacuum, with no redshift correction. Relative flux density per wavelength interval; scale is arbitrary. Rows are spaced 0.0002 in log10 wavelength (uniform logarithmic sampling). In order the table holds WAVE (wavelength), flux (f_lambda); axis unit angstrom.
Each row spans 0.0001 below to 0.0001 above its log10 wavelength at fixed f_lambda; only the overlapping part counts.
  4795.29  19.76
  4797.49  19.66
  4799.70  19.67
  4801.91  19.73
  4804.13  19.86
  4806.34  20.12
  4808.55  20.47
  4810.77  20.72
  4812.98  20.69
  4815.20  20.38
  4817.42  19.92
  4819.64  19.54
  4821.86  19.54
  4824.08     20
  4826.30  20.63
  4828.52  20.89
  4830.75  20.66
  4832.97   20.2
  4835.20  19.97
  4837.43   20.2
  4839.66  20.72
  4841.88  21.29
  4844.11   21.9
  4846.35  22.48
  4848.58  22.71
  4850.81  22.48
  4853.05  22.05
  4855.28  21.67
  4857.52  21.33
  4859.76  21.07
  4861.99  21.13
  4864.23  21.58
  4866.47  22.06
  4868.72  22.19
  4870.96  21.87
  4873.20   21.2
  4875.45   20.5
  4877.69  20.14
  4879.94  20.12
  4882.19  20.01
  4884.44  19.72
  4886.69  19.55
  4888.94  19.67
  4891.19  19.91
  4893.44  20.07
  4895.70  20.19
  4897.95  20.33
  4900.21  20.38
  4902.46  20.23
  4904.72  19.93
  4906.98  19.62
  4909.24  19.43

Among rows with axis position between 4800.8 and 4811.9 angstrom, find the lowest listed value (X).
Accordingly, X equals 19.73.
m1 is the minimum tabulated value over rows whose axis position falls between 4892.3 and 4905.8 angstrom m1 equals 19.93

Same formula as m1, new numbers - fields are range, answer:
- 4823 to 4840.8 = 19.97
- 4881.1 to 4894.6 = 19.55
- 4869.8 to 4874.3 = 21.2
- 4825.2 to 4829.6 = 20.63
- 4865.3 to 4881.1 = 20.12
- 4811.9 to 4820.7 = 19.54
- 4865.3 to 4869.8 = 22.06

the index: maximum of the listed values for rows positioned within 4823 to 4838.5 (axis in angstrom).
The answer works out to 20.89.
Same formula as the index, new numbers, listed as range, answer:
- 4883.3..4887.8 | 19.72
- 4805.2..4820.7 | 20.72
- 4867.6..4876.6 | 22.19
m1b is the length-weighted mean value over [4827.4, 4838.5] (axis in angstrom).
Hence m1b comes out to 20.4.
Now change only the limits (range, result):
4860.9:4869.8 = 21.7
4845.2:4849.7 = 22.6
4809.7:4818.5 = 20.4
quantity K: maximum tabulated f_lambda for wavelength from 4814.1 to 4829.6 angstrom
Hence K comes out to 20.89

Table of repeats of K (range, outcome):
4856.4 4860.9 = 21.33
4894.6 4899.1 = 20.33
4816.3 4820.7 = 19.92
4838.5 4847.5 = 22.48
